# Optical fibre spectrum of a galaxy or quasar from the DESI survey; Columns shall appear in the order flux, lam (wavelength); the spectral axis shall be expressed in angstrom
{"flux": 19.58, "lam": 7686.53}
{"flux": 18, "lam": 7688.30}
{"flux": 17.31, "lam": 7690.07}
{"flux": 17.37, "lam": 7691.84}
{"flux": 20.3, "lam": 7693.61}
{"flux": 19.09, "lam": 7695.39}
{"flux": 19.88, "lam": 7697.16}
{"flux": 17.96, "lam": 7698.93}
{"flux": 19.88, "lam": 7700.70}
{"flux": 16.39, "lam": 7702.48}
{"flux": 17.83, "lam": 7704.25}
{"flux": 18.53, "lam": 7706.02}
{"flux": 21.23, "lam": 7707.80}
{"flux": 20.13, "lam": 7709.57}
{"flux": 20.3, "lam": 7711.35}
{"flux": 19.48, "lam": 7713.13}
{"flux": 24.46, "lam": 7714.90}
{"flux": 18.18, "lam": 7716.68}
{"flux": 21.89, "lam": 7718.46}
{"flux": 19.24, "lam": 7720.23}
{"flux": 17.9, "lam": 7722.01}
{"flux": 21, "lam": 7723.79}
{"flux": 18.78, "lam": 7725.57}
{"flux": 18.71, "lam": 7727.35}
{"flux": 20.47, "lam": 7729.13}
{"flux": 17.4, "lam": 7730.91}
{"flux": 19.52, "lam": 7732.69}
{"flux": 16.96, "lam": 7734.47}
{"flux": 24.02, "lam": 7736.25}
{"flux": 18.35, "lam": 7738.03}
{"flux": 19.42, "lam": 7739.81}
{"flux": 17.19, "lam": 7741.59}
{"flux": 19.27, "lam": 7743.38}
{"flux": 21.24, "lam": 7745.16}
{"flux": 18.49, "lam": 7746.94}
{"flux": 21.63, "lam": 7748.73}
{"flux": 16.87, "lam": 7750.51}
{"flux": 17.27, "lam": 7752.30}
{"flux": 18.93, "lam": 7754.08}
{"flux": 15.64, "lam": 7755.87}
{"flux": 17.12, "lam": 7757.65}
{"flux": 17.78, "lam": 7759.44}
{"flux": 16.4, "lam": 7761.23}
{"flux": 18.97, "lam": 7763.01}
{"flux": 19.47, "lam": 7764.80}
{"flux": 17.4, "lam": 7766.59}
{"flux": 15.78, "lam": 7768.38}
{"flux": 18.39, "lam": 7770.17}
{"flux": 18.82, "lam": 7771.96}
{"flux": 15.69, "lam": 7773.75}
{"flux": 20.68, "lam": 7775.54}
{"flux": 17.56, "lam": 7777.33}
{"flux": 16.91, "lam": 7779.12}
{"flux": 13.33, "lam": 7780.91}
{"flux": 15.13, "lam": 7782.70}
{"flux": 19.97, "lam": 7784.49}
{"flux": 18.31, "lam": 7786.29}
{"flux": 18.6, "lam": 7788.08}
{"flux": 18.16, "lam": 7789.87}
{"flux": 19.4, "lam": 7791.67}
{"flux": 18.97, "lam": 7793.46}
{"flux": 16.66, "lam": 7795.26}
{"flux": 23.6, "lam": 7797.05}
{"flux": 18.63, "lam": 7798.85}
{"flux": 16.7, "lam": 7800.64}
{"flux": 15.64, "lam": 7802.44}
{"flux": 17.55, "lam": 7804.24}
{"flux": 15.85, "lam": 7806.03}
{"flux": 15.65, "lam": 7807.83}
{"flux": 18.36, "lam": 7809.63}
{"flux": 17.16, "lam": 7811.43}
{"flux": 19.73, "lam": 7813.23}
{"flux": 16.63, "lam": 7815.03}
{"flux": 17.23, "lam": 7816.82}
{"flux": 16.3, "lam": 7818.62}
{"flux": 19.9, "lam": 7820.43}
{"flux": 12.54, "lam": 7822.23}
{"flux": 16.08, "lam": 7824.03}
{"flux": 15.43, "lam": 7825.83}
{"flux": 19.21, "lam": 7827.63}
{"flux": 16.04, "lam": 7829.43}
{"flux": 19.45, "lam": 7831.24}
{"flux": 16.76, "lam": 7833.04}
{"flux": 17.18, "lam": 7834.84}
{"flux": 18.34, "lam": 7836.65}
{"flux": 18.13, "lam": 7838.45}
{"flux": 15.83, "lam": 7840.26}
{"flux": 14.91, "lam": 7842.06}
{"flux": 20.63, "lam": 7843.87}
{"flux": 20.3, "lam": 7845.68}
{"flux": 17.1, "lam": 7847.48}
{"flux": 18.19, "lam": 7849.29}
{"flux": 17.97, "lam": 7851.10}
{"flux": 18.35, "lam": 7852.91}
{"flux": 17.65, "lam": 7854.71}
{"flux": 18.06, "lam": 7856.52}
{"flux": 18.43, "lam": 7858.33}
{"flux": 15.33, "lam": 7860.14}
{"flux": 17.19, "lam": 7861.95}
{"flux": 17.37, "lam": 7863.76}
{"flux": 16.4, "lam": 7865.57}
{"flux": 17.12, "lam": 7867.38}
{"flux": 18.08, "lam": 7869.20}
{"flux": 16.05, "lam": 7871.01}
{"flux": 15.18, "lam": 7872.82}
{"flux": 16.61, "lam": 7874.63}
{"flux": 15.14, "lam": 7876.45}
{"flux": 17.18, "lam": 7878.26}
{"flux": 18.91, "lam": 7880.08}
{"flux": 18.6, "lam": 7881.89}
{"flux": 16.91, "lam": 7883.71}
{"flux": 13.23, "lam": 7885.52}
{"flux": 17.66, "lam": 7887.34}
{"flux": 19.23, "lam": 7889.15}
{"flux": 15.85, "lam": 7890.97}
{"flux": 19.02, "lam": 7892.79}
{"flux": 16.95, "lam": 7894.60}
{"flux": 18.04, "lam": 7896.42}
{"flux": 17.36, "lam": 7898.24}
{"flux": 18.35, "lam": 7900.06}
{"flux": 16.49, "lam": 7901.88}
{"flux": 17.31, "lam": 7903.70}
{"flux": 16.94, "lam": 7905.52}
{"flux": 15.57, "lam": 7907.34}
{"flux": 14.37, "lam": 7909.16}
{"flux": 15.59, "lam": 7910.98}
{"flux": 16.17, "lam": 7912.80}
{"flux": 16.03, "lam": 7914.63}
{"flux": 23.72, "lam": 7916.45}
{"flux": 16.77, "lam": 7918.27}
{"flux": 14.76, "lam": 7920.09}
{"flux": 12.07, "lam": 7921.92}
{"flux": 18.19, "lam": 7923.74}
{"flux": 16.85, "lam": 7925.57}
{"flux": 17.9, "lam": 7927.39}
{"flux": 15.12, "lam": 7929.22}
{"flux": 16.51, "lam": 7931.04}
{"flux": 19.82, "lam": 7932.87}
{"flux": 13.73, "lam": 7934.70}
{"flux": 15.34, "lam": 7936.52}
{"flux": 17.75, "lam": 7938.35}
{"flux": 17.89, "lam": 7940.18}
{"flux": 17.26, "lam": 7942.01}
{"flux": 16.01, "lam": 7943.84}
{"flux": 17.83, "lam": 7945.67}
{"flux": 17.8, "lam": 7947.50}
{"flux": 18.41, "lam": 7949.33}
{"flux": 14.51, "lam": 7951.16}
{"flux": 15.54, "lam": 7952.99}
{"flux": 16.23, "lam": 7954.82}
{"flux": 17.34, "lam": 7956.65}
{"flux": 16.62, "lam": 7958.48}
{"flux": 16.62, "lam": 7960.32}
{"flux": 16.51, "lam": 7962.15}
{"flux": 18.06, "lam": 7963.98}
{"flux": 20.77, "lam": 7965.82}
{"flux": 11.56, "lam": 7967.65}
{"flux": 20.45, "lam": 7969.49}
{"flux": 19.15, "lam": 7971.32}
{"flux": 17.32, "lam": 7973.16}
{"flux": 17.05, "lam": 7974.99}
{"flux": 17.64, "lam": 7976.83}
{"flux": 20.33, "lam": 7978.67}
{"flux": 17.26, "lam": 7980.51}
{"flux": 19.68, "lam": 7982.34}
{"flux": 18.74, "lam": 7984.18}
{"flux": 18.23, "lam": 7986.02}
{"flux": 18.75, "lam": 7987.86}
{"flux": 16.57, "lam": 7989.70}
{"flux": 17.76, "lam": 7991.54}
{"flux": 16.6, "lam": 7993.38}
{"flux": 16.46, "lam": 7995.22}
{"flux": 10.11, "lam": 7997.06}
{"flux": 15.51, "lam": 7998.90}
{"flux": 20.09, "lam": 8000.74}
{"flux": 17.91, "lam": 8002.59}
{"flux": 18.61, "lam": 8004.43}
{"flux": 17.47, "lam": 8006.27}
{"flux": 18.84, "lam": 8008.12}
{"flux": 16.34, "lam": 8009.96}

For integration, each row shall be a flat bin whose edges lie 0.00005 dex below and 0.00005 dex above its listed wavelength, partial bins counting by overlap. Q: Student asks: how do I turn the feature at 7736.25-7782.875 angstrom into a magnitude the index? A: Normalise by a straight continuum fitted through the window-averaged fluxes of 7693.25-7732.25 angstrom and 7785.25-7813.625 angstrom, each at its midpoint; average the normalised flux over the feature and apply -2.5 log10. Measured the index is 0.04 mag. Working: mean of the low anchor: 19.5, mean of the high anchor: 18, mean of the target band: 18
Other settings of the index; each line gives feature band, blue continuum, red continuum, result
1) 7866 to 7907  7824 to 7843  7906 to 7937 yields -0.03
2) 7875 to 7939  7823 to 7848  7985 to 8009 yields 0.03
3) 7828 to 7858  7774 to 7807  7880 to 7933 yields -0.03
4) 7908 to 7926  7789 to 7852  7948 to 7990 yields 0.07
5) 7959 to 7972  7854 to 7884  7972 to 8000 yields -0.02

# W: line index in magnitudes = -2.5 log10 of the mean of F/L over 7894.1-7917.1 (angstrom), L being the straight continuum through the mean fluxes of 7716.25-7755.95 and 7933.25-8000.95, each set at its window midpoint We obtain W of 0.04 mag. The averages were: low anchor 19.1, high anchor 17.1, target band 17.1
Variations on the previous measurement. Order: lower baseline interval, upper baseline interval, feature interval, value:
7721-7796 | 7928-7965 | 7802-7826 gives 0.07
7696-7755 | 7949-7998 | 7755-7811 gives 0.07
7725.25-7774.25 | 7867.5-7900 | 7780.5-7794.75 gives 0.01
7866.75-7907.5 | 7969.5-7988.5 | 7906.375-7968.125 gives 0.07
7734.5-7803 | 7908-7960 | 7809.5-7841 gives 0.03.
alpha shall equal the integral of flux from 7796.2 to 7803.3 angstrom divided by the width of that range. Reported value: 18.6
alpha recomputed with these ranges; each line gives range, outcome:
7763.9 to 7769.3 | 17.5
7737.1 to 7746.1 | 19.1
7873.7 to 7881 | 17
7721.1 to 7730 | 19.4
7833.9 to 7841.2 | 17.4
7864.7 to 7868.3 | 16.7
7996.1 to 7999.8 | 12.8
